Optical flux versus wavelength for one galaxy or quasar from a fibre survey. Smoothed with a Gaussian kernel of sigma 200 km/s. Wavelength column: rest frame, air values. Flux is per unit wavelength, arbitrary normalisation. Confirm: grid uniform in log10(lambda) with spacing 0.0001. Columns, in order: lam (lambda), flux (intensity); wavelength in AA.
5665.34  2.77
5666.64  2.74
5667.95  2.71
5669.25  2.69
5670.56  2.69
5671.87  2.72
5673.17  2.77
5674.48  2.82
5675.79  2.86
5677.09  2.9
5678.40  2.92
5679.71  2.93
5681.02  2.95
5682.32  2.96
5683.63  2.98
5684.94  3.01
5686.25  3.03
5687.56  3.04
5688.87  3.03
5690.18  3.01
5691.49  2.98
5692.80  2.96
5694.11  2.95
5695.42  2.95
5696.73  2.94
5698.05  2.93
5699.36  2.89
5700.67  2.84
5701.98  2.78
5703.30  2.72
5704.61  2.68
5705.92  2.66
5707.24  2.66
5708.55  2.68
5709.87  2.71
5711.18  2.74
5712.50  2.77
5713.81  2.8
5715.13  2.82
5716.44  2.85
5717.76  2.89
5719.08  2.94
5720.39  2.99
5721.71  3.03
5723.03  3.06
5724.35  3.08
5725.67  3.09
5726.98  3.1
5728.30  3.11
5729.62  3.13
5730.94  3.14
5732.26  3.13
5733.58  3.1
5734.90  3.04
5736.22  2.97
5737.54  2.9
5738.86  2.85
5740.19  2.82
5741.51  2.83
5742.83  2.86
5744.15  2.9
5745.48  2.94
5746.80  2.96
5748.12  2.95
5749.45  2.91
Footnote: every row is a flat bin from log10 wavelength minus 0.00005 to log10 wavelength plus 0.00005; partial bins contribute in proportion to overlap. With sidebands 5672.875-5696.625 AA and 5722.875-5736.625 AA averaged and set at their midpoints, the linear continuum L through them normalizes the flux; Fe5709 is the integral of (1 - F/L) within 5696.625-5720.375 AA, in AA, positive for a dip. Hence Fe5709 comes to 1.8 AA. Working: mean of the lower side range 2.95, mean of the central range 2.8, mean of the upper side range 3.09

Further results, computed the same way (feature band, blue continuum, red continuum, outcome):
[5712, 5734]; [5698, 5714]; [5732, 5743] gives -1.1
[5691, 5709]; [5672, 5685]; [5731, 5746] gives 0.5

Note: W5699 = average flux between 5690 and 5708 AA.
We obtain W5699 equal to 2.85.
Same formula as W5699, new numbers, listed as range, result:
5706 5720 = 2.78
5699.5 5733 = 2.9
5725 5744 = 3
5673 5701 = 2.94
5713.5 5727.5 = 2.97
